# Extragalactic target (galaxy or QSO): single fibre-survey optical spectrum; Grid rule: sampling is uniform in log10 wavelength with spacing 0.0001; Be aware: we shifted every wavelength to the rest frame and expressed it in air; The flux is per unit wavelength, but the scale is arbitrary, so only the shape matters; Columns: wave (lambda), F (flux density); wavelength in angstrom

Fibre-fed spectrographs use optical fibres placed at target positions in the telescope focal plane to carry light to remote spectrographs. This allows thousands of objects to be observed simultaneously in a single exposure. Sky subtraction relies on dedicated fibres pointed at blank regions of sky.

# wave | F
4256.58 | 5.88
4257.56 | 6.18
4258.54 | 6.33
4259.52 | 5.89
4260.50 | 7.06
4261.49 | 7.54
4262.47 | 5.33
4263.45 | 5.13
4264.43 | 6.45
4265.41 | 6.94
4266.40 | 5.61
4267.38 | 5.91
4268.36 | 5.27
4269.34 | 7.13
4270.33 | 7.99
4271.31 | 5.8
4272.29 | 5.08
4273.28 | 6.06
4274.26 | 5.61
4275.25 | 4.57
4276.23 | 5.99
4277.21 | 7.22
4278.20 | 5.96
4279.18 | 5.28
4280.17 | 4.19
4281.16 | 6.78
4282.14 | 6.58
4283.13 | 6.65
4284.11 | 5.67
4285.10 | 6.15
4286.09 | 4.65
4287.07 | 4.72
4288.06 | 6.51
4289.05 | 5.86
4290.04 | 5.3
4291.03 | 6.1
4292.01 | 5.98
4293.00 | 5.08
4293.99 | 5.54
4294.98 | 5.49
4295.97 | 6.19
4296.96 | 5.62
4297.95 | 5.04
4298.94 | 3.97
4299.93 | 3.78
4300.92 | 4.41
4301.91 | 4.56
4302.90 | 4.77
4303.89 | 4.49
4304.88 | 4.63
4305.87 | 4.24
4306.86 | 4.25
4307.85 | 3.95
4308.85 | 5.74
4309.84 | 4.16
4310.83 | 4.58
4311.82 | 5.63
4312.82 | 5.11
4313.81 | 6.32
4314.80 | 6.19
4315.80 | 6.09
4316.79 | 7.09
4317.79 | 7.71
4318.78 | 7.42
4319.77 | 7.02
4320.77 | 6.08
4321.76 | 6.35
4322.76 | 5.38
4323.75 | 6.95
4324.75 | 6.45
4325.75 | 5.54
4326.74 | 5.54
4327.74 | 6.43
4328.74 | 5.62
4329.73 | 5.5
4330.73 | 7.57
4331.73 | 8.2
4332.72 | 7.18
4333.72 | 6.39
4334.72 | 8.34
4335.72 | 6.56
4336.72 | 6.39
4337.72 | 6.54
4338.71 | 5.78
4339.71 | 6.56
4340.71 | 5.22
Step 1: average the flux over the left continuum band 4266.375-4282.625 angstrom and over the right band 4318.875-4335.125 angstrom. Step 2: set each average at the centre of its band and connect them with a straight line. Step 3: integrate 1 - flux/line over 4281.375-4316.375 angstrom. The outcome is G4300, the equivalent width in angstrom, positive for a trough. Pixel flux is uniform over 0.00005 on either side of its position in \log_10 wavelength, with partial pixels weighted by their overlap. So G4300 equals 5.3 angstrom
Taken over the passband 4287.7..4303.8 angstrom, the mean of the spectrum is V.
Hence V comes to 5.23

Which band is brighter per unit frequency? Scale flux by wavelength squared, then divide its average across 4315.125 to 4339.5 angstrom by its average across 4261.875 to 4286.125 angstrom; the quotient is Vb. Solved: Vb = 1.13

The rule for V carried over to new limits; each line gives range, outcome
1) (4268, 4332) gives 5.71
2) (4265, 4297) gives 5.86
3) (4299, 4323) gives 5.39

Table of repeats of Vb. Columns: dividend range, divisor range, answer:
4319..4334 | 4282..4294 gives 1.14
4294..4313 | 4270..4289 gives 0.83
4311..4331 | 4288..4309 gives 1.26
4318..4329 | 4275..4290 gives 1.11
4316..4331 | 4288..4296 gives 1.14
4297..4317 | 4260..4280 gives 0.83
